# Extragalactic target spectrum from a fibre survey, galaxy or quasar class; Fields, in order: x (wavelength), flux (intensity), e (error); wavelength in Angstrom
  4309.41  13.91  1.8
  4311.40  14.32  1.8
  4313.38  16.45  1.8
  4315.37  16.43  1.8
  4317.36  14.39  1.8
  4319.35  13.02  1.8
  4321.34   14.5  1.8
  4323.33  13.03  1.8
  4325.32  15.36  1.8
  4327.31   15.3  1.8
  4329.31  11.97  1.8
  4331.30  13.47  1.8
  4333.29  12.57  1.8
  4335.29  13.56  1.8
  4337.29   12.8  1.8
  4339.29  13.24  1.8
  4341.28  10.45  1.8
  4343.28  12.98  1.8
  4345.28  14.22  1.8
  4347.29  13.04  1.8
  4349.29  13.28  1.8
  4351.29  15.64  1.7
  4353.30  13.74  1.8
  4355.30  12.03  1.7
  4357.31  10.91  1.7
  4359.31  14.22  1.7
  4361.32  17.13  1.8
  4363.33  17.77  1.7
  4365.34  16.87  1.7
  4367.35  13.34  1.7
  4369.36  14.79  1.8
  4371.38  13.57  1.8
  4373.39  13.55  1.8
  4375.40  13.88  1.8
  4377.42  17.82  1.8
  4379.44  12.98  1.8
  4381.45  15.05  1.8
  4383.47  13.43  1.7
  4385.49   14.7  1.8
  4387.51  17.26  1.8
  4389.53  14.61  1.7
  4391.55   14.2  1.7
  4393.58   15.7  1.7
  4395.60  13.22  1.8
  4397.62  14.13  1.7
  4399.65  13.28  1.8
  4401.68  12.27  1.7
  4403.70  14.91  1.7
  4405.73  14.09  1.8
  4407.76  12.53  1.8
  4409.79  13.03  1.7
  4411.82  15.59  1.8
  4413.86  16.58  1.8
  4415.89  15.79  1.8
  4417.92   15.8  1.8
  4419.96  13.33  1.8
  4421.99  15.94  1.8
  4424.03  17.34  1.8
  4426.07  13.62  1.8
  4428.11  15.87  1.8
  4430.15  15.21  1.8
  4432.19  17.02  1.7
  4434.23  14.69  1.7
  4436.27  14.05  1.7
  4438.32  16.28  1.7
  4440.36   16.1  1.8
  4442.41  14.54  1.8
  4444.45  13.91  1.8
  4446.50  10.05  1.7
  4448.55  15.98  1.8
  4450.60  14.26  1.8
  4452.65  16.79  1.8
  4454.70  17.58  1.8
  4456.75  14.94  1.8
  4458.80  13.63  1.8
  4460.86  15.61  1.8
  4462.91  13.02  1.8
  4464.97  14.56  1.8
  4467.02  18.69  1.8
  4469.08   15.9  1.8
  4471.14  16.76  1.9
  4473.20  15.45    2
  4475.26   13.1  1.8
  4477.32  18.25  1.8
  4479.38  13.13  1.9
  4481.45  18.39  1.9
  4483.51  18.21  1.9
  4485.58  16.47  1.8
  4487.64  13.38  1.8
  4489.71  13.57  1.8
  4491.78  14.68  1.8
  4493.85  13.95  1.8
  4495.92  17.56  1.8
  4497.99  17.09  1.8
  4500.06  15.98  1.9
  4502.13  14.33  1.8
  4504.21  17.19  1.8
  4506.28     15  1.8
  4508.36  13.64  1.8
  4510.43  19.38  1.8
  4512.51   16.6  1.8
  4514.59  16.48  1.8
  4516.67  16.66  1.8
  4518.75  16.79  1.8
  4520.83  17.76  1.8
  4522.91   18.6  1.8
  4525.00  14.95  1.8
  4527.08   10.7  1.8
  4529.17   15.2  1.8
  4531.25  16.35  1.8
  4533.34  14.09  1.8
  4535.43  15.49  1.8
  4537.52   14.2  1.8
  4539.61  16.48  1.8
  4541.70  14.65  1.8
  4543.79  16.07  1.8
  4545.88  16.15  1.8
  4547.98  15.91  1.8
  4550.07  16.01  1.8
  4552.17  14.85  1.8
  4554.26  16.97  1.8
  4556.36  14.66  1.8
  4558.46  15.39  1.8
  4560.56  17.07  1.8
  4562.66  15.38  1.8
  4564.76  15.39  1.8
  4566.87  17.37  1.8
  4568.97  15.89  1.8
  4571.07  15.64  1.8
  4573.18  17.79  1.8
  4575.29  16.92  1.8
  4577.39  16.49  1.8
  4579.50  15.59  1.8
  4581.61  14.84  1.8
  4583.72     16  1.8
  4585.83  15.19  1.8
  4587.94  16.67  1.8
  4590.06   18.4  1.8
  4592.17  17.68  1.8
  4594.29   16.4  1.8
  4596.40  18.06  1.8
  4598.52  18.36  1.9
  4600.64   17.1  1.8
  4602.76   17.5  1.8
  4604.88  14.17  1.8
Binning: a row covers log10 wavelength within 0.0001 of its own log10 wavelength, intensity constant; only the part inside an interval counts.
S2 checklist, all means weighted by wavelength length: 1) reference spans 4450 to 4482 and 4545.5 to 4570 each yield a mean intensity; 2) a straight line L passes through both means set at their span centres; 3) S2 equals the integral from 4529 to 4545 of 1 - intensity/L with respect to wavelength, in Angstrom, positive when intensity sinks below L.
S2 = 0.5 Angstrom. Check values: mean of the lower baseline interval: 15.6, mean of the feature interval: 15.3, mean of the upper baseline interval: 15.9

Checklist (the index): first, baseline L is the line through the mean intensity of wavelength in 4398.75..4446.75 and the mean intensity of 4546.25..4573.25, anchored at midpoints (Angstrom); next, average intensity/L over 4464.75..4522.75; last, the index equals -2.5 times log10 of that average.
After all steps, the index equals -0.05 mag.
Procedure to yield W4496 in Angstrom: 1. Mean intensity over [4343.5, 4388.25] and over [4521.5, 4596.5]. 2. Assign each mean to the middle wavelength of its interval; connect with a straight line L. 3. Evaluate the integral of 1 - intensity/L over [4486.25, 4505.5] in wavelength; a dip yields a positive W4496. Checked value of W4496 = 0.2 Angstrom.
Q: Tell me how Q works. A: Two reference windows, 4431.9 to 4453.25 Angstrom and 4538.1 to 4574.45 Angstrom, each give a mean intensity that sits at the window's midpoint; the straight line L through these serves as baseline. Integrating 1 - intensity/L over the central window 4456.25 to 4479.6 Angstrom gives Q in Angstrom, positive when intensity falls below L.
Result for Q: -0.5 Angstrom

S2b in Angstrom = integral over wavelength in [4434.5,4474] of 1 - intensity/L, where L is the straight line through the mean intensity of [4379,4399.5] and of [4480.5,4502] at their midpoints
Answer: 0.6 Angstrom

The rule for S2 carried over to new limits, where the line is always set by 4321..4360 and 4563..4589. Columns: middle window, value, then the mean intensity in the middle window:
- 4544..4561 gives 0.0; 15.8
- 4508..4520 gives -1.1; 16.8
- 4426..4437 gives -0.6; 15.2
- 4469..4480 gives -0.4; 15.5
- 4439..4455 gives -0.3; 14.8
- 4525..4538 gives 1.0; 14.4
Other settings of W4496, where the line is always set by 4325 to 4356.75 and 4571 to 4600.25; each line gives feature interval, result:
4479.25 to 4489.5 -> -0.4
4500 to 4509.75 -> 0.2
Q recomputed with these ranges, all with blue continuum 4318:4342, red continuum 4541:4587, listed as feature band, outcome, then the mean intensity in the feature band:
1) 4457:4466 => 0.3 Angstrom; 14.3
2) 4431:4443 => -0.8 Angstrom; 15.5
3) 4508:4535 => -0.9 Angstrom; 16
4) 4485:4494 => 0.4 Angstrom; 14.4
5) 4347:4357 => 0.1 Angstrom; 13.4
